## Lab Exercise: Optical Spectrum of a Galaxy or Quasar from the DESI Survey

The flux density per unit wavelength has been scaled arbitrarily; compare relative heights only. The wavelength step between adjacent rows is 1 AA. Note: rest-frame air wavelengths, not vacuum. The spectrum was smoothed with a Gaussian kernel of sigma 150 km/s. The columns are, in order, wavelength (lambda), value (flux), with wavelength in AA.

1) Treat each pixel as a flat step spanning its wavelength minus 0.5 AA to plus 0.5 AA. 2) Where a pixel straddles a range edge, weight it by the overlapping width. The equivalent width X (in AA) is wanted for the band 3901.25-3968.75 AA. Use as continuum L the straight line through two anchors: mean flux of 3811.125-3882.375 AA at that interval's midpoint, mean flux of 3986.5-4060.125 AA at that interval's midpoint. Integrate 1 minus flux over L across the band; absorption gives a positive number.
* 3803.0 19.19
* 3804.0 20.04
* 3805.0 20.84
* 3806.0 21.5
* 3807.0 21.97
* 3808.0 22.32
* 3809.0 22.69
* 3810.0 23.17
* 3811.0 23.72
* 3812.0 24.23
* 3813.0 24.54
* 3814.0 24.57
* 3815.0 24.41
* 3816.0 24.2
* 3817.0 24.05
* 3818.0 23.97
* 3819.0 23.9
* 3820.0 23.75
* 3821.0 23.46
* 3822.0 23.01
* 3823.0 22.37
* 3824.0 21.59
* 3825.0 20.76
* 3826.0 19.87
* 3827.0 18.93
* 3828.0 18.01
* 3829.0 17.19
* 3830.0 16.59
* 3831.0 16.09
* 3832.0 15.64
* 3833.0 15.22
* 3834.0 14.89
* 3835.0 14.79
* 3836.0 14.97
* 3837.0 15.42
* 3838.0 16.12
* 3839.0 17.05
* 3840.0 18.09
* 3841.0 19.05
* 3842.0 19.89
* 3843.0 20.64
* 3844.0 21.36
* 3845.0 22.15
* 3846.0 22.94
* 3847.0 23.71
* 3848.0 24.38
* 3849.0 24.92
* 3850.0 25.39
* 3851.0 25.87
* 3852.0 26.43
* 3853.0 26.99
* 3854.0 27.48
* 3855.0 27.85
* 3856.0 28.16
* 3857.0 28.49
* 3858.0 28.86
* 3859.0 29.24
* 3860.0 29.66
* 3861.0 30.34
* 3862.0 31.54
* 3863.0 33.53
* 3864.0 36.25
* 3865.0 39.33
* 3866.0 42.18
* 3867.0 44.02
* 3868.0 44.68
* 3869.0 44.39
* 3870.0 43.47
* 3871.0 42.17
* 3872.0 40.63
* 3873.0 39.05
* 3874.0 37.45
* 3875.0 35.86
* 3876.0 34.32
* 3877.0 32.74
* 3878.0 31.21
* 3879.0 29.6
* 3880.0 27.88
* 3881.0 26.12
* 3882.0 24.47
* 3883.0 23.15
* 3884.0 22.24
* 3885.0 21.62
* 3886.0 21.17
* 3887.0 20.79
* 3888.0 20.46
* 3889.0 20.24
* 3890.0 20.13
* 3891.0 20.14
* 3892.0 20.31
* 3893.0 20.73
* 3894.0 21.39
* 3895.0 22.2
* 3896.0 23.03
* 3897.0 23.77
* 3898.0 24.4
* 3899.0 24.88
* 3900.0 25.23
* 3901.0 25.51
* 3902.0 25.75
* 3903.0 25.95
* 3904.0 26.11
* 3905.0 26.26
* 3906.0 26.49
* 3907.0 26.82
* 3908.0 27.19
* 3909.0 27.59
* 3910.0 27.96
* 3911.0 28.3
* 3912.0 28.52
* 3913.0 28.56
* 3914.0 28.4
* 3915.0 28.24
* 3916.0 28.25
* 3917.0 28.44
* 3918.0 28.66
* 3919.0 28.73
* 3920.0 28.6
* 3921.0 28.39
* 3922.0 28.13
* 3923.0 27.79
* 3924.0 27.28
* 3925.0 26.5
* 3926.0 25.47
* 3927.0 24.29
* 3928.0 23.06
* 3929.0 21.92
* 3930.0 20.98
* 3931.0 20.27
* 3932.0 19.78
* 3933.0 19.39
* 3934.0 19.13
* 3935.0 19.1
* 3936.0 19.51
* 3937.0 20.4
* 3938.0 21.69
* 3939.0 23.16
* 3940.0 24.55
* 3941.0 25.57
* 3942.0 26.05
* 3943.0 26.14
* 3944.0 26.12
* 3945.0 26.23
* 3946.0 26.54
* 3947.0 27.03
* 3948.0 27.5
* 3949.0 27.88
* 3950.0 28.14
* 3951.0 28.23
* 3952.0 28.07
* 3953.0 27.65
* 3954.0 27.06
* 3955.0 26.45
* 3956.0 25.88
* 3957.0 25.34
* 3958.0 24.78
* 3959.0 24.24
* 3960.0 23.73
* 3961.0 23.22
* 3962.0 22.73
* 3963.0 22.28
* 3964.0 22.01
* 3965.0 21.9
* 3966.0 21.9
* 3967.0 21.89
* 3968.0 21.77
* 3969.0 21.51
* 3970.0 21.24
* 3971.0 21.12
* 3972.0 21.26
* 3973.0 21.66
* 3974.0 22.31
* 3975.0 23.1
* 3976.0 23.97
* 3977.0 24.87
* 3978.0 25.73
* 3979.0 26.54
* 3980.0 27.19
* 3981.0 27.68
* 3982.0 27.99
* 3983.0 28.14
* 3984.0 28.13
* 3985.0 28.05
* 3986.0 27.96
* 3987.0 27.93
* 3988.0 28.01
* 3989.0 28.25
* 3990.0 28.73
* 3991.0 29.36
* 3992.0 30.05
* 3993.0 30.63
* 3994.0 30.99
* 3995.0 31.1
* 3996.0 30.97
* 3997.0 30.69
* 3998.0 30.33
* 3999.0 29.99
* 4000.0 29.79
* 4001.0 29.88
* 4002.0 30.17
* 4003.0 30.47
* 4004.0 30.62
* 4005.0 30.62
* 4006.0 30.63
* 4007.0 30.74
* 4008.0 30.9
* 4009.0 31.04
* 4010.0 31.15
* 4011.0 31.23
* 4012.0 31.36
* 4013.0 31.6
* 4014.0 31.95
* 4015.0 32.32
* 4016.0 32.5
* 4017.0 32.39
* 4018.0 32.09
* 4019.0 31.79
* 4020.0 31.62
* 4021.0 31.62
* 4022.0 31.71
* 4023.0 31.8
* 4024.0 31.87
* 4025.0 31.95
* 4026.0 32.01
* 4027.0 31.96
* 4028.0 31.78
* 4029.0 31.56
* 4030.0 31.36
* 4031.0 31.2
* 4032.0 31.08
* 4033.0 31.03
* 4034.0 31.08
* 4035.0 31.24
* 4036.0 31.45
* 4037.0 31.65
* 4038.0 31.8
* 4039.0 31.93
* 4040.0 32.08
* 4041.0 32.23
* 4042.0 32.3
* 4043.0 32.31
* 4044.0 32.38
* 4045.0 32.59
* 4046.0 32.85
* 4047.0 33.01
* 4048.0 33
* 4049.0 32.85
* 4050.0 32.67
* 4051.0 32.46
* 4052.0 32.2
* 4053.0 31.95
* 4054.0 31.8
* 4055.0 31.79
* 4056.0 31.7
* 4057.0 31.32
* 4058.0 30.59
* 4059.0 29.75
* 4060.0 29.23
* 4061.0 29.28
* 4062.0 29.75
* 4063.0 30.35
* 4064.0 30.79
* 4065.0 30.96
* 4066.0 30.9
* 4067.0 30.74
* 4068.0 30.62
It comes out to 8.3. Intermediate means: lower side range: 26.4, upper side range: 31.3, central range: 25.2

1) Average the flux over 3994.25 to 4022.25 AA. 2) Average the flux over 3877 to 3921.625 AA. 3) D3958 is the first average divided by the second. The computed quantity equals 1.22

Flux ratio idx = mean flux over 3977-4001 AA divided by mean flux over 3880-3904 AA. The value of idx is 1.3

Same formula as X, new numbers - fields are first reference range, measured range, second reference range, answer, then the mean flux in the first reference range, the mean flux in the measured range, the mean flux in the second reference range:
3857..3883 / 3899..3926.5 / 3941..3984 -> 2.6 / 34.8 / 27.3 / 24.9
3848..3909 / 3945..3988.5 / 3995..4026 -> 7.5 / 28.7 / 25.1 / 31.2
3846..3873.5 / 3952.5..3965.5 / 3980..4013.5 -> 2.6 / 32.7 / 24.4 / 29.8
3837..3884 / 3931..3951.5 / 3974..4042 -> 4.0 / 29.5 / 24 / 30.2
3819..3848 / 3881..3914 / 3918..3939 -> -2.9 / 19.2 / 24.2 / 23.6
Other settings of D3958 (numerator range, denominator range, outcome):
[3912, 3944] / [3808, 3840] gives 1.22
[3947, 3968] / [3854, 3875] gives 0.70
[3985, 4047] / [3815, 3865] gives 1.36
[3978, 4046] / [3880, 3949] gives 1.25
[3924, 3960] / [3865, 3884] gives 0.69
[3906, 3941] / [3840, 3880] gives 0.81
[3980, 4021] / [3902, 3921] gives 1.09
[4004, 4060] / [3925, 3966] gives 1.32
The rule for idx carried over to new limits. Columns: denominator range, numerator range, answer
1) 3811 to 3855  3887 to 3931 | 1.19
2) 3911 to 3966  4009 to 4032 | 1.26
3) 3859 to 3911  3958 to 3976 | 0.77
